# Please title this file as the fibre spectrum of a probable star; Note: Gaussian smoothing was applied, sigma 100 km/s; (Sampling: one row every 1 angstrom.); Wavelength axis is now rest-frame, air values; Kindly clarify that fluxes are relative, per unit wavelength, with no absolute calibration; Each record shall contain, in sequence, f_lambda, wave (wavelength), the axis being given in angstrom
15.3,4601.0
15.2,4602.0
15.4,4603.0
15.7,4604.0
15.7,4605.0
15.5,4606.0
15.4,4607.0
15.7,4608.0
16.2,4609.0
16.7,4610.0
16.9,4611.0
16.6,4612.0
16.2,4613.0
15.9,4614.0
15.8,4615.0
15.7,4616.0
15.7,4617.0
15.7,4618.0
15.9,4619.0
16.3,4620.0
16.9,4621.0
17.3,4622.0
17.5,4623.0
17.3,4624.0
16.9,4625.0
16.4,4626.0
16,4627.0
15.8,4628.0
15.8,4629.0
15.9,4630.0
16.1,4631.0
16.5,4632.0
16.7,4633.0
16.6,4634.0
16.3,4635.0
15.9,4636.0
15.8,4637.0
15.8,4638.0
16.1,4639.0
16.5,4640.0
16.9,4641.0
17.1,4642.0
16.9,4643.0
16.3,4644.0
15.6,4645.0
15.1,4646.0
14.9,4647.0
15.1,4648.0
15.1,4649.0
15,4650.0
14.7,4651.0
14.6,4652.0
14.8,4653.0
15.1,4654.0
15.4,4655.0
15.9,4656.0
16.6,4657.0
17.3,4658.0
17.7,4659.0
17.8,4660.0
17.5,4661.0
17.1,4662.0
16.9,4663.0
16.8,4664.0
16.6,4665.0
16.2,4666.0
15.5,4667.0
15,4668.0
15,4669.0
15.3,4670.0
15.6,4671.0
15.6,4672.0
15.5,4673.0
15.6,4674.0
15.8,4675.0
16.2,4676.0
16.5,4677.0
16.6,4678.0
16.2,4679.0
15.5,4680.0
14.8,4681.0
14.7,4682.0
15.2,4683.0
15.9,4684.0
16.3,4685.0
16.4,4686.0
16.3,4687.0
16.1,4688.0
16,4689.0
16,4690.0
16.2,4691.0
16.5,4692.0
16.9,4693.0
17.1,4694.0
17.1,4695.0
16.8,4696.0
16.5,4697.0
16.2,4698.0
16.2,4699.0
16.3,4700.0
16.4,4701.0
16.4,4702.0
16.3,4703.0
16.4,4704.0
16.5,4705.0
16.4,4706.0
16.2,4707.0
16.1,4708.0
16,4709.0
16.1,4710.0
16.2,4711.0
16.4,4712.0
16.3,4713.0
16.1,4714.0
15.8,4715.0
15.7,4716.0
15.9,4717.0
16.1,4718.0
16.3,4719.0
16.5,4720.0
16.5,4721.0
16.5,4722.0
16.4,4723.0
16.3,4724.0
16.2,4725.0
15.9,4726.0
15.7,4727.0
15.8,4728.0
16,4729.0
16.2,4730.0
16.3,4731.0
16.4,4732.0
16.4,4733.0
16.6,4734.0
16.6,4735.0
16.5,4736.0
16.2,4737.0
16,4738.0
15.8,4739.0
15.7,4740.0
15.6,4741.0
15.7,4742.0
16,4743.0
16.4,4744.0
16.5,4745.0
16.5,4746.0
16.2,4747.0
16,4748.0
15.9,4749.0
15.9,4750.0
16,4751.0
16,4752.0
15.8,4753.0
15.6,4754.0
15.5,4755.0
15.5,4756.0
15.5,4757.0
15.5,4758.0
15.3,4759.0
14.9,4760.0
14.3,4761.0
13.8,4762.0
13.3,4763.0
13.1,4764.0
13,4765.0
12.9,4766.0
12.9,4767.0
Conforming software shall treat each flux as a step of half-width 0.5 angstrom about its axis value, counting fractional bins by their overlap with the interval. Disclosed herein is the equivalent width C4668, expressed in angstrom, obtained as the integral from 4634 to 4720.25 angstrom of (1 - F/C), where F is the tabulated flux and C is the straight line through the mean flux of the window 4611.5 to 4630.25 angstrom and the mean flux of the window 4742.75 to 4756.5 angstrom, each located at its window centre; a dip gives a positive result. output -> 0.43 angstrom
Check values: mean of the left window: 16.3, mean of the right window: 16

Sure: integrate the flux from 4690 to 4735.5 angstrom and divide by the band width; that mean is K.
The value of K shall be 16.3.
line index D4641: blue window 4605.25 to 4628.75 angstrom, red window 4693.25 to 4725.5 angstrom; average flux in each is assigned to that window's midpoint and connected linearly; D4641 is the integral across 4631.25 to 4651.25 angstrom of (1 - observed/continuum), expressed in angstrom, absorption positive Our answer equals 0.4 angstrom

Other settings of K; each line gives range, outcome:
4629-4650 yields 16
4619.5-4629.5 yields 16.6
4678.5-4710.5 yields 16.2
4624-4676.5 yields 16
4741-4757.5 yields 15.9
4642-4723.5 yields 16.1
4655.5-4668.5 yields 16.7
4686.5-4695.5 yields 16.5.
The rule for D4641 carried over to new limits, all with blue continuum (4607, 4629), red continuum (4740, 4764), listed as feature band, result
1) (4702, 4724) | -0.7 angstrom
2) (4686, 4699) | -0.5 angstrom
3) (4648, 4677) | 0.2 angstrom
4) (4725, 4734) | -0.3 angstrom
